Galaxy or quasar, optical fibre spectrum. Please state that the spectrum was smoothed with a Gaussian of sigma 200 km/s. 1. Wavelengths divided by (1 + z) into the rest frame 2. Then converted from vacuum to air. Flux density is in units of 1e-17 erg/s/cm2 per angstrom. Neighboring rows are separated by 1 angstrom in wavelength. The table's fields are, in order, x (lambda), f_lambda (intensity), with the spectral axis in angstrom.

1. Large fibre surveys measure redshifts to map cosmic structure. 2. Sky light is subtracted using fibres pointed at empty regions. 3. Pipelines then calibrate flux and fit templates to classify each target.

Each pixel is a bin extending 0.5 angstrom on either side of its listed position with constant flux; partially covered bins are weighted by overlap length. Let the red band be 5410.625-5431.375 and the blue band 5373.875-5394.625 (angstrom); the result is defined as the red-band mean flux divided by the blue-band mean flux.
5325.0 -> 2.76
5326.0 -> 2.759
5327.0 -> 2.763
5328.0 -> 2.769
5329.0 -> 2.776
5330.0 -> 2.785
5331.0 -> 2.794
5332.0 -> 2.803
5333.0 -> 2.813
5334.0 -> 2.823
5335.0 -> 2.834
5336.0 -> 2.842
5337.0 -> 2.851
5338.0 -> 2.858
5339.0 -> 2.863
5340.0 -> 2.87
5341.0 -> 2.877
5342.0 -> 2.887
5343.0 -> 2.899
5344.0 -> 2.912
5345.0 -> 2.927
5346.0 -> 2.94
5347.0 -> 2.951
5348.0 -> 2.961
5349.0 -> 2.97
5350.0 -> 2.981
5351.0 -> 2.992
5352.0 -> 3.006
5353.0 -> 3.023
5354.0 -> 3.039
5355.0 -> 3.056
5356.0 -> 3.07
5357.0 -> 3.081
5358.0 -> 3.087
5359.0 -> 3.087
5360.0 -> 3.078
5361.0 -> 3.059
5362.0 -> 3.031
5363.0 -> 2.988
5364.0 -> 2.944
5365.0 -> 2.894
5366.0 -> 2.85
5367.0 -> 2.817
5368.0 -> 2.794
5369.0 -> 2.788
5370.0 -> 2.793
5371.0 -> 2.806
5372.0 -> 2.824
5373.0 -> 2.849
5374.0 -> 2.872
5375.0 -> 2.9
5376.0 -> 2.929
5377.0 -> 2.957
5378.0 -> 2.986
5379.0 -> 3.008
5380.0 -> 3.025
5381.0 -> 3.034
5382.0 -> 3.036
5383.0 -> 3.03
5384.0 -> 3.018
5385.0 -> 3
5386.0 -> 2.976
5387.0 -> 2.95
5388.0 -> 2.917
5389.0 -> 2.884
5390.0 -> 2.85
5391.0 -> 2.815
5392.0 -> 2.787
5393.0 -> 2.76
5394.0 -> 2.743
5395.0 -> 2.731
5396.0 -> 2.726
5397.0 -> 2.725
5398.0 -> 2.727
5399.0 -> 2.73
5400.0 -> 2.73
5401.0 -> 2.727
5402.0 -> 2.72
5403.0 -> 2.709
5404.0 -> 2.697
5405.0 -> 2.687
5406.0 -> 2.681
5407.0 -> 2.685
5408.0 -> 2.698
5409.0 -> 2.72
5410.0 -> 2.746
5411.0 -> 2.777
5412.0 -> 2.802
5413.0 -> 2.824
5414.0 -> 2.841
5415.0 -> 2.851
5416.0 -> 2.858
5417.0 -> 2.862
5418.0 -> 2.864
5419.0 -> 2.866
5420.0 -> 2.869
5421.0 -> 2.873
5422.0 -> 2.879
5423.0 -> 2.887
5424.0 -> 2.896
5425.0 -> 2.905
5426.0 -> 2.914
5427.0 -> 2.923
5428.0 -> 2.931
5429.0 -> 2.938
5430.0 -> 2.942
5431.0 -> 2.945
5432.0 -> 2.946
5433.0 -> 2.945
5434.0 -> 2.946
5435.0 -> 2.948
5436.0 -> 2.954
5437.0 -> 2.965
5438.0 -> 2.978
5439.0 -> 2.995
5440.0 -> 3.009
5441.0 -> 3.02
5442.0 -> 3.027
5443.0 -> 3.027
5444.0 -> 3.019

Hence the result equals 0.98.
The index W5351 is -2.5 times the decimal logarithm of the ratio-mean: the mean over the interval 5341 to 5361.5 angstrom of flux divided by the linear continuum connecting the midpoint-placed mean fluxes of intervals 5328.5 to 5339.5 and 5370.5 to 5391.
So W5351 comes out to -0.05 mag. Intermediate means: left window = 2.82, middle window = 3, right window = 2.94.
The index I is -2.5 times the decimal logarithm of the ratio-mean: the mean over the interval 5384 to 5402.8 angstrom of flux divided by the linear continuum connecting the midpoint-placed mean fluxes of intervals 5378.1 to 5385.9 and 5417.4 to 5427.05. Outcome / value 0.064 mag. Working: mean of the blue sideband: 3.02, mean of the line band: 2.81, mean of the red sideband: 2.89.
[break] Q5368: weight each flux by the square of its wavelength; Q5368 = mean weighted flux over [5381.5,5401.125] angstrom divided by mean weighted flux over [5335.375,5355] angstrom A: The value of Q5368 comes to 1.0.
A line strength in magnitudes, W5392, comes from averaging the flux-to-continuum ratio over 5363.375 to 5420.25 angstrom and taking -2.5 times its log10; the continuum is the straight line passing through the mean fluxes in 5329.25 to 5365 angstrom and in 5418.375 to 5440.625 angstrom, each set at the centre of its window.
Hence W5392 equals 0.04 mag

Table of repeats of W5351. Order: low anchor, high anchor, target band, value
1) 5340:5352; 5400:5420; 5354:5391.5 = -0.031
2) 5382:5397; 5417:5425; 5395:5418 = 0.047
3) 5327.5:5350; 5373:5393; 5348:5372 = -0.023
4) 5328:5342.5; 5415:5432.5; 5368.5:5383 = -0.021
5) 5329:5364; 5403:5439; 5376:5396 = -0.007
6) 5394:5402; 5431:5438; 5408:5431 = 0.000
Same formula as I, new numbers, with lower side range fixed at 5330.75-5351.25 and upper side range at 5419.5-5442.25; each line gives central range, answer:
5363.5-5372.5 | 0.03 mag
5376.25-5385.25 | -0.04 mag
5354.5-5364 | -0.06 mag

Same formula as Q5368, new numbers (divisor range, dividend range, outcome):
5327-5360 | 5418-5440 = 1.03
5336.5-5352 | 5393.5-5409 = 0.95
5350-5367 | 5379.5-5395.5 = 0.98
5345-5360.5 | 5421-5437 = 1.00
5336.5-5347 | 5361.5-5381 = 1.01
